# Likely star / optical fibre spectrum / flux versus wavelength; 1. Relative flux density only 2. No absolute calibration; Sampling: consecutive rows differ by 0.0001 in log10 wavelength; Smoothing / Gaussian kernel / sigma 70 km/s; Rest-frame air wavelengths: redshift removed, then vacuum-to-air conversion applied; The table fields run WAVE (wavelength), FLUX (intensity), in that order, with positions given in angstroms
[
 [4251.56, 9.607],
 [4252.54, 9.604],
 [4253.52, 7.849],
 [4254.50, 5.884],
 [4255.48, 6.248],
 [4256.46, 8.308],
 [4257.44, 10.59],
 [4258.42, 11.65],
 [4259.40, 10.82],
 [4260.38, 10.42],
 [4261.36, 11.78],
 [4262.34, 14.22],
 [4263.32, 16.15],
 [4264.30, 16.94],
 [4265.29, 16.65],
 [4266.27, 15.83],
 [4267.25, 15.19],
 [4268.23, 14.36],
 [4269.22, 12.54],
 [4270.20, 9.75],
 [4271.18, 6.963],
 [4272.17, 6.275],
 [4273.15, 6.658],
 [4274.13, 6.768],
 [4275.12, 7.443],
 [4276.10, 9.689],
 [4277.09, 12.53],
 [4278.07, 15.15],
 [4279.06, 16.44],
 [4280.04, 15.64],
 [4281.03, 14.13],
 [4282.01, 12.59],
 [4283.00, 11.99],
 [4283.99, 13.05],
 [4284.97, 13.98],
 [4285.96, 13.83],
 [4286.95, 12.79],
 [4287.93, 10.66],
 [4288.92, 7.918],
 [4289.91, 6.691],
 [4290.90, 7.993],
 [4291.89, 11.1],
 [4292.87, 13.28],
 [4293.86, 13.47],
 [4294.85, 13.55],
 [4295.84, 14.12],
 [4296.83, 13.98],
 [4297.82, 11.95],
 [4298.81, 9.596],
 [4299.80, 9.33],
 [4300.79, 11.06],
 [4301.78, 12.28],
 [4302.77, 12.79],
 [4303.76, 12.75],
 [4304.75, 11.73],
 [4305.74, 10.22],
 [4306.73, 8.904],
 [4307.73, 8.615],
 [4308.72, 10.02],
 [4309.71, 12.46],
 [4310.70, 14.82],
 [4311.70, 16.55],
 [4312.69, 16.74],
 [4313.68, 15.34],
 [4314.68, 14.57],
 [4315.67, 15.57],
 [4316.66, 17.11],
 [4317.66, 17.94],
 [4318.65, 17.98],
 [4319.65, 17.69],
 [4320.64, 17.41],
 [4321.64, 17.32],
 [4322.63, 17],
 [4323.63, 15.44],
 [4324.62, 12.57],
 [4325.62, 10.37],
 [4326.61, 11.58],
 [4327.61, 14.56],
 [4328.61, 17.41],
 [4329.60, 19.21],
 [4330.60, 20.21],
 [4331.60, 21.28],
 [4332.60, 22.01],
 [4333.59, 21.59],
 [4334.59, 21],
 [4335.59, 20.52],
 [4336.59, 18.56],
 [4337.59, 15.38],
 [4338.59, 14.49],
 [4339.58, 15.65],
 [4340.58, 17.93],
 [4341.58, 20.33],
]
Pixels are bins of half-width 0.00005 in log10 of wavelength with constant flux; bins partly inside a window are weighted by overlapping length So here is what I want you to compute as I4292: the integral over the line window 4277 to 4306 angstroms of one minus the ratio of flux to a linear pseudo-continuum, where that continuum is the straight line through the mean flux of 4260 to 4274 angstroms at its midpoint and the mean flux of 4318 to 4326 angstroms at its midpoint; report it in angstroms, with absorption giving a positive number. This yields 3.3 angstroms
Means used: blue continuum 12.3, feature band 12.2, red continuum 15.8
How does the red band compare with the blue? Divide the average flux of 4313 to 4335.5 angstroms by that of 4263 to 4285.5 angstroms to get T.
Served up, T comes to 1.4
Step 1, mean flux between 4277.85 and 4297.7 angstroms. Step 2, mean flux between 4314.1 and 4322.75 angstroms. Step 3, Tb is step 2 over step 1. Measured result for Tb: 1.35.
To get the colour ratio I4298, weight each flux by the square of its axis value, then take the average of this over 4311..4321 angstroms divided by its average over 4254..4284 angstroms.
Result 1.46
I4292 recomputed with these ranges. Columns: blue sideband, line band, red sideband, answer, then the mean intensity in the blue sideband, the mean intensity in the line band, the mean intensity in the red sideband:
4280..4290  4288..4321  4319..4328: 1.9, 12.2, 12.9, 14.9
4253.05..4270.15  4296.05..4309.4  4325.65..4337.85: 3.9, 12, 11.1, 18.4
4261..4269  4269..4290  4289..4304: 3.5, 15.1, 11.1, 11.5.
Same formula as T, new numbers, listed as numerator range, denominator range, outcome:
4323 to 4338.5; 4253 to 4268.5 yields 1.44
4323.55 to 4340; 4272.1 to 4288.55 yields 1.45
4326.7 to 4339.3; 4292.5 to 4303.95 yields 1.51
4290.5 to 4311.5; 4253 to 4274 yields 1.05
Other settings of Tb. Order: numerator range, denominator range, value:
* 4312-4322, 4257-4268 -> 1.22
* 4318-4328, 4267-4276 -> 1.62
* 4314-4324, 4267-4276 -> 1.78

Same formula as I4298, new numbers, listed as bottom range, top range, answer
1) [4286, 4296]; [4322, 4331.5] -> 1.42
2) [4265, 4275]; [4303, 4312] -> 1.10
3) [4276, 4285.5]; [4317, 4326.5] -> 1.18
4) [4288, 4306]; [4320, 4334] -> 1.52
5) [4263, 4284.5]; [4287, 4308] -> 0.91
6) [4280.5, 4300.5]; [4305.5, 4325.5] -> 1.26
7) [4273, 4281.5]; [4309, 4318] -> 1.34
